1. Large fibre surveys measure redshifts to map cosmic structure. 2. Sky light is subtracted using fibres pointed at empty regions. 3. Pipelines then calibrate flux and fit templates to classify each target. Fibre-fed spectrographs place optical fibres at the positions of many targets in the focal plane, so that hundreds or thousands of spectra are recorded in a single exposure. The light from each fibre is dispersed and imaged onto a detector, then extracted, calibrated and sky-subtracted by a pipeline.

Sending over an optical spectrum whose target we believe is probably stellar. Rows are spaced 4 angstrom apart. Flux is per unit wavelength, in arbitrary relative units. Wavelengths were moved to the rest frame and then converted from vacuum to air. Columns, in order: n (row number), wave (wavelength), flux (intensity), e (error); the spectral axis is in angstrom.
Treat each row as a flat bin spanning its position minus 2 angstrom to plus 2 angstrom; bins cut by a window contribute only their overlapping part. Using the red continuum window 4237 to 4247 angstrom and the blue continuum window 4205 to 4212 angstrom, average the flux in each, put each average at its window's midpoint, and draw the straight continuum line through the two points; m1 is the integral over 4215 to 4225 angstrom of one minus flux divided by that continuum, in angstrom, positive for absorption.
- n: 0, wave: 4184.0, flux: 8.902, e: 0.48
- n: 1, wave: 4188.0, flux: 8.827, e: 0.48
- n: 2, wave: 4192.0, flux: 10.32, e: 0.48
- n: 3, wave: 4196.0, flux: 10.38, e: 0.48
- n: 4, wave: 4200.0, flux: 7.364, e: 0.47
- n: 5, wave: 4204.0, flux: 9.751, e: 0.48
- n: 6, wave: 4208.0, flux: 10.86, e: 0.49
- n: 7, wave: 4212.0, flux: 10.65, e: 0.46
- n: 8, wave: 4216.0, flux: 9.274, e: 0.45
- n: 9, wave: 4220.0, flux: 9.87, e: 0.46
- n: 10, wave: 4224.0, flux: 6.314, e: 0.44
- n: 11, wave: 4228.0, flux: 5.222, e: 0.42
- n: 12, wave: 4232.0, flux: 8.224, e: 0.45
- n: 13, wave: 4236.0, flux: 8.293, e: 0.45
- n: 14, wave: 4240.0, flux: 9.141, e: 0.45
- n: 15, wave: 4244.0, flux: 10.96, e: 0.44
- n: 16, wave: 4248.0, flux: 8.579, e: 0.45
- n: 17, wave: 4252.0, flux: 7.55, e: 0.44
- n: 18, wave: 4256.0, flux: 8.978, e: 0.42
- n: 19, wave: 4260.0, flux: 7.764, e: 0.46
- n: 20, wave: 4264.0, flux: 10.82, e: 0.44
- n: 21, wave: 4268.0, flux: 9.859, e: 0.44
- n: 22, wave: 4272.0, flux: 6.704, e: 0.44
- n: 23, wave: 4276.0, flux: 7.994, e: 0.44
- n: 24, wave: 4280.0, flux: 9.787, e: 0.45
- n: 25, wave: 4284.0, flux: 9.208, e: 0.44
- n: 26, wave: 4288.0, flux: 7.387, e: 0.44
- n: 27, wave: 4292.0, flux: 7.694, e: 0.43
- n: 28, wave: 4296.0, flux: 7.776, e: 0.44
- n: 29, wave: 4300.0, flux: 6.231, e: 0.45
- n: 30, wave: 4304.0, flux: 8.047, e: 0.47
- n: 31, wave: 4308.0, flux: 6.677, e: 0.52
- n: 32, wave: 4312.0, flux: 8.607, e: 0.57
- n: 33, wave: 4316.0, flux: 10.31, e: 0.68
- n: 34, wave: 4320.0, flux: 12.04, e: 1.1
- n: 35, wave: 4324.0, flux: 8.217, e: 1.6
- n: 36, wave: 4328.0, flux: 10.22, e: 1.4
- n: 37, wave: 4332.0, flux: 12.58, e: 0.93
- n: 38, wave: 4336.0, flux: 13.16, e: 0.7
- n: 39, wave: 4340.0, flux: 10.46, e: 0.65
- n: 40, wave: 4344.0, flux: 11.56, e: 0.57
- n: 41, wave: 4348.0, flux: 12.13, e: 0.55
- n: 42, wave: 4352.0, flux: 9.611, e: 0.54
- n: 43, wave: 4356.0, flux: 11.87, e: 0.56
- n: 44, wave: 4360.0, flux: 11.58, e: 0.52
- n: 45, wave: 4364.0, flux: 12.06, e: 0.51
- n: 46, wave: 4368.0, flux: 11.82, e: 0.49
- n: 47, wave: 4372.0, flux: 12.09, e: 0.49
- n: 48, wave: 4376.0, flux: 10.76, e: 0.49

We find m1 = 1.7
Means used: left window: 10.6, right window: 9.73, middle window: 8.62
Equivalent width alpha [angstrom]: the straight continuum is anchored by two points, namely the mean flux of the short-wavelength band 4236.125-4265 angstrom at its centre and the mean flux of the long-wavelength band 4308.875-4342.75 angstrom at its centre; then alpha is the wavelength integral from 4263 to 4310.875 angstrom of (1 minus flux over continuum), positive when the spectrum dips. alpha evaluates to 7.8 angstrom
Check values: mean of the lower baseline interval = 9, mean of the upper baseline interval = 10.6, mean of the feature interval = 8.13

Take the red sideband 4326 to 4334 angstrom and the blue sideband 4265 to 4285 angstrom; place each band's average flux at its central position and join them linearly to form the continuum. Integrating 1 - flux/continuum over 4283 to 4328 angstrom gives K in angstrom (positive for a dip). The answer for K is 8.0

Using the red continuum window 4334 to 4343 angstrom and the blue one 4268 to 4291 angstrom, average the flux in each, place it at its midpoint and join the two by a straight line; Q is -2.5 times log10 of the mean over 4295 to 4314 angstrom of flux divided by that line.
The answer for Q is 0.30 mag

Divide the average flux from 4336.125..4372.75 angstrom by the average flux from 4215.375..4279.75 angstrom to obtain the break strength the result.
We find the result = 1.36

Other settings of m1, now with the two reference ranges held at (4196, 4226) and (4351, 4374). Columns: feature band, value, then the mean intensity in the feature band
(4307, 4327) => 2.83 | 9.35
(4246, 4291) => 6.85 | 8.58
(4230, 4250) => 1.34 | 9.04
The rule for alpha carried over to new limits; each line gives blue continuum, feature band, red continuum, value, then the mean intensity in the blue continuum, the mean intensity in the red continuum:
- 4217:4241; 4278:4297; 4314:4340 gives 2.6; 7.85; 11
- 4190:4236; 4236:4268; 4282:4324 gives -1.6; 8.9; 8.39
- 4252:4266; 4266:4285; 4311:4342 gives 1.4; 8.95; 10.8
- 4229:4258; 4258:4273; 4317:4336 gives 0.6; 8.69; 11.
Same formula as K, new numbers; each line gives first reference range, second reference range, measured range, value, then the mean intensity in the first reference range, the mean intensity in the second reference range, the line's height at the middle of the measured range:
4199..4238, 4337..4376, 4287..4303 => 4.52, 8.61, 11.5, 10.2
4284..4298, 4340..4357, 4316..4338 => -2.72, 7.85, 11.2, 9.92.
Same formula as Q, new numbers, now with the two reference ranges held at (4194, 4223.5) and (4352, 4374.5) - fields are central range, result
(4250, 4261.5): 0.25 mag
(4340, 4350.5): -0.01 mag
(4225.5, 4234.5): 0.41 mag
